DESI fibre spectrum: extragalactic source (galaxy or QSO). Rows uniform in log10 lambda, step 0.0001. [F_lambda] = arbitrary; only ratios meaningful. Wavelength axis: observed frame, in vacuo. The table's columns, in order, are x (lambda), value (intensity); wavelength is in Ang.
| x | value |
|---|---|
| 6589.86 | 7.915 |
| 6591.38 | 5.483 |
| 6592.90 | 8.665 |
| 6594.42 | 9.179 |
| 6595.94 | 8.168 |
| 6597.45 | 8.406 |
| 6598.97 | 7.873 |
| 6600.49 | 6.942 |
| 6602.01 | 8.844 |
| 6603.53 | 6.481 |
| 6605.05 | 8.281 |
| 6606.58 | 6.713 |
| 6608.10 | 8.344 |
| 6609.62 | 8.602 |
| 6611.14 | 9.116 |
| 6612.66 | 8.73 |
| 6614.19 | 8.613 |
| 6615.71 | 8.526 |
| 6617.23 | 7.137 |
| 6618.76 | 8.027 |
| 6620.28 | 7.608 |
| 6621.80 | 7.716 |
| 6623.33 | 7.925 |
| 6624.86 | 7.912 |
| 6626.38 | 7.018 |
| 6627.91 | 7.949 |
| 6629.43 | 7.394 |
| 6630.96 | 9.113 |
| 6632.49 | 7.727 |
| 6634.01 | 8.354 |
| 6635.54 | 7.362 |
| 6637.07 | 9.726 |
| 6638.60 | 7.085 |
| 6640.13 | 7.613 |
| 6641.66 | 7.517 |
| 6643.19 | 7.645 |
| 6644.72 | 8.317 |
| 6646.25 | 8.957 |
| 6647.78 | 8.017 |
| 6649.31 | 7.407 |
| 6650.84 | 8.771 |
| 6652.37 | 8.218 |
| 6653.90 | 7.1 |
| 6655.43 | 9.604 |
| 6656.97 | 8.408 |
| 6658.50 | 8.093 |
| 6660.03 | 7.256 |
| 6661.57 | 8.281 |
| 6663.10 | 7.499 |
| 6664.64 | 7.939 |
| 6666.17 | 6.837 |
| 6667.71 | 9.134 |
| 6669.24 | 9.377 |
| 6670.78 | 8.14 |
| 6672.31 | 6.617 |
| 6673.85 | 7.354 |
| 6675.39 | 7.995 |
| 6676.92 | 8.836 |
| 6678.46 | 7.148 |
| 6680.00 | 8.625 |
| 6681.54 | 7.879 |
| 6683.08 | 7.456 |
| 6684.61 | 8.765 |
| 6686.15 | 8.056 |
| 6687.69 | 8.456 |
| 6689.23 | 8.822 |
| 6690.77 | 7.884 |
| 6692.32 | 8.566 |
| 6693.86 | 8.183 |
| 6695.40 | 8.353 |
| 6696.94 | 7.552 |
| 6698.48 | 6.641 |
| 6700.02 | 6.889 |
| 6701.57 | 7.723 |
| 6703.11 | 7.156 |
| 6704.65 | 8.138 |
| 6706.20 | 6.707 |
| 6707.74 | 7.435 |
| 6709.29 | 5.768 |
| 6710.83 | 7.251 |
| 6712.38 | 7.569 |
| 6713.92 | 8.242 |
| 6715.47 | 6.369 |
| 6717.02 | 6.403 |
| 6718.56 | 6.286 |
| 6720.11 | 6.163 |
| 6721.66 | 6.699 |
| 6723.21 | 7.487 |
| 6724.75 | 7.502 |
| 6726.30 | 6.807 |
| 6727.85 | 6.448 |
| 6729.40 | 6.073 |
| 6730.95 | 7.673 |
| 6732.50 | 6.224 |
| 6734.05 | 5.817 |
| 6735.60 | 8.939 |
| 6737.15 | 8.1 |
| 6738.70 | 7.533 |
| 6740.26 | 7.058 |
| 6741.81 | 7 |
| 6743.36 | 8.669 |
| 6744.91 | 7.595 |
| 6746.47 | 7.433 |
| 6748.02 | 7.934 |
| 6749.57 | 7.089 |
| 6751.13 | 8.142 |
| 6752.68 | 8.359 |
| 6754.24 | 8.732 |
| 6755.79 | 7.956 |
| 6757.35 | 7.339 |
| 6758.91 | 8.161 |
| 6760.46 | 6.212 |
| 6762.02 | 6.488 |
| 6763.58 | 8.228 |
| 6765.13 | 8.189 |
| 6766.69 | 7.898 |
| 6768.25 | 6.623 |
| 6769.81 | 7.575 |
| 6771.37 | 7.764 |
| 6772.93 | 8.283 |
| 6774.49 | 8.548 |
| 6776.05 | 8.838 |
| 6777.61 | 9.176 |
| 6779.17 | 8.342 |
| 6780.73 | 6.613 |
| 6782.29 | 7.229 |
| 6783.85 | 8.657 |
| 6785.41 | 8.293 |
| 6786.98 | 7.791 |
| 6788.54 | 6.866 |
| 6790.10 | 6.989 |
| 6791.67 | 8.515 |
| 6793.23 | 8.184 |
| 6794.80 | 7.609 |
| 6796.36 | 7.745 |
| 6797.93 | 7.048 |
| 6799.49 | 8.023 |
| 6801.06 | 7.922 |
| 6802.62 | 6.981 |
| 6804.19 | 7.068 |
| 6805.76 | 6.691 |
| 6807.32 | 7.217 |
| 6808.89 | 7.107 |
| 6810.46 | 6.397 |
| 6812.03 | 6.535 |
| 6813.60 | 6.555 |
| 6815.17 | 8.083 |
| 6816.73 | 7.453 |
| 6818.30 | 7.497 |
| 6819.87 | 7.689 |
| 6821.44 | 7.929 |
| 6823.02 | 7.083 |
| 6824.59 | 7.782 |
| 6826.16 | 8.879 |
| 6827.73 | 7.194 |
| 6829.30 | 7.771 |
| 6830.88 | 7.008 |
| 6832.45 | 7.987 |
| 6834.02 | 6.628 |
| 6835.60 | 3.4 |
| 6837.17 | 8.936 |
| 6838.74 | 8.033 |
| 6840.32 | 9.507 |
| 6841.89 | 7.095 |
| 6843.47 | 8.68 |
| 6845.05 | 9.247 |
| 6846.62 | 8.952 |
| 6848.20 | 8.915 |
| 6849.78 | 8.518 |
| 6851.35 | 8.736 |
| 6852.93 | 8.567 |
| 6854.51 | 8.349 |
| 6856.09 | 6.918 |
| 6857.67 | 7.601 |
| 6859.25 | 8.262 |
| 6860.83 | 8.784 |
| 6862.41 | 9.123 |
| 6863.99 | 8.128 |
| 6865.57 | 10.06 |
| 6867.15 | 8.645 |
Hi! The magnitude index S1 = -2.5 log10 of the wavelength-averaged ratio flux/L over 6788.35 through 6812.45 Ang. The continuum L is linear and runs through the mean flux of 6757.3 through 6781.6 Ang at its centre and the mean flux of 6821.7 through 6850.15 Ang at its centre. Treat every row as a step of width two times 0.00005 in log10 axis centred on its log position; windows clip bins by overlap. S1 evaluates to 0.07 mag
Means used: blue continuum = 7.78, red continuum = 7.86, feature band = 7.33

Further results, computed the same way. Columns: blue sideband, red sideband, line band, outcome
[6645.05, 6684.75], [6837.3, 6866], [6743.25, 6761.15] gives 0.07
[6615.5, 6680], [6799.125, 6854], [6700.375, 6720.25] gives 0.12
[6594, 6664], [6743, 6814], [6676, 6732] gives 0.06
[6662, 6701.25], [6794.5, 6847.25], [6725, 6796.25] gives 0.01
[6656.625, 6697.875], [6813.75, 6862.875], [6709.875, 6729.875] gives 0.17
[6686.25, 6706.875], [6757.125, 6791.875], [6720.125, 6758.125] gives 0.05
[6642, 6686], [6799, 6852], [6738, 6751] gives 0.04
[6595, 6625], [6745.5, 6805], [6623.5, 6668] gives -0.01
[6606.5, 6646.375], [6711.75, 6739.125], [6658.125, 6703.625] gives -0.06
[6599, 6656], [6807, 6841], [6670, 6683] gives 0.01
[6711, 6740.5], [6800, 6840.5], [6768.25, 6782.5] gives -0.12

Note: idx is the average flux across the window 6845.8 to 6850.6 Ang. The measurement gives 8.81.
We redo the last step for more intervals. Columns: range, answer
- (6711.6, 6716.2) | 7.4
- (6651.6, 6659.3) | 8.29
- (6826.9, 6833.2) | 7.5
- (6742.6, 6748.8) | 7.91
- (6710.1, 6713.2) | 7.43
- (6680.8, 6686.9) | 8.05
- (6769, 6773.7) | 7.86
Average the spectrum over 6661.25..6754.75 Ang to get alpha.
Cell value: 7.56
